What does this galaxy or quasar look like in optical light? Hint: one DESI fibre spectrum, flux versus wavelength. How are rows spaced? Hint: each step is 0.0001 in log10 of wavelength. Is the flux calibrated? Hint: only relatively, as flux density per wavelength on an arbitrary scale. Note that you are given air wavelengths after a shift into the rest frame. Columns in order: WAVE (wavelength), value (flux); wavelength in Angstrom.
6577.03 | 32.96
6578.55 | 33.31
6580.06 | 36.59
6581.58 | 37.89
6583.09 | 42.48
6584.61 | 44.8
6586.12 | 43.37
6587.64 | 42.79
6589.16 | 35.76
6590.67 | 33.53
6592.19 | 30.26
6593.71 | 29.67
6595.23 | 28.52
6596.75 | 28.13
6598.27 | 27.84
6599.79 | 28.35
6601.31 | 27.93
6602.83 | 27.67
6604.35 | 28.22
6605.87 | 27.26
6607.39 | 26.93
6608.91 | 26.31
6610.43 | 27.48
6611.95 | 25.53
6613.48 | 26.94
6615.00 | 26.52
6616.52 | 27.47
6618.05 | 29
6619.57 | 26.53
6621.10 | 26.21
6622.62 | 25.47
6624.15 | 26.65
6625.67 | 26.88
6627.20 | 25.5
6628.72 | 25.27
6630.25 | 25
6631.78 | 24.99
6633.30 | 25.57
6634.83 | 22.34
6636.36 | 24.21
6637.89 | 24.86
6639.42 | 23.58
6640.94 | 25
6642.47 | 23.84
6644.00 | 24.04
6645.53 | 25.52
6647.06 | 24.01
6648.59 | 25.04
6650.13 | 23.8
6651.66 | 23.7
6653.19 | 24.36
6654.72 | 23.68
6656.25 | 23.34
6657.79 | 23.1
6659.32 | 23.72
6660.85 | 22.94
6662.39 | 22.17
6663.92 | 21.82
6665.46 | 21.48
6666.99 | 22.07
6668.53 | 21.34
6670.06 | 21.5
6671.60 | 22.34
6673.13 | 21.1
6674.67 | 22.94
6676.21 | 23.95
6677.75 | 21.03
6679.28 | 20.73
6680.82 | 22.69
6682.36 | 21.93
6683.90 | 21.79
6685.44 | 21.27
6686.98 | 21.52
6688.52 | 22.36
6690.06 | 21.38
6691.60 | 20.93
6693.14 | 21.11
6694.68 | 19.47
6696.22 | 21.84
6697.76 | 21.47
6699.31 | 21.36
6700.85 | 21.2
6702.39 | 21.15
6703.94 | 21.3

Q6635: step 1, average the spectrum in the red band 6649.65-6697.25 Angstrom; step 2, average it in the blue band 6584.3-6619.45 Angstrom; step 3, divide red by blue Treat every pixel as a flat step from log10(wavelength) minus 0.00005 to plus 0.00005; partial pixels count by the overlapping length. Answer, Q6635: 0.73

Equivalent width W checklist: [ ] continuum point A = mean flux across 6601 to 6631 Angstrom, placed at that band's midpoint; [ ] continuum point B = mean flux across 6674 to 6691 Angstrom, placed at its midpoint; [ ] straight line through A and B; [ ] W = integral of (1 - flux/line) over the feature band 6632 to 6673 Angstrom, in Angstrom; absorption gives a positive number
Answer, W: 1.2 Angstrom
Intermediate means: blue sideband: 26.7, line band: 23.4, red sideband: 21.9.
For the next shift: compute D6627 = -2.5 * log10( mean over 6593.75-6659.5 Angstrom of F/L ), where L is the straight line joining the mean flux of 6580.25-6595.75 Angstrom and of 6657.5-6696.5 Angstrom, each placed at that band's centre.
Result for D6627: 0.17 mag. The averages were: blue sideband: 37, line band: 25.8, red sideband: 21.9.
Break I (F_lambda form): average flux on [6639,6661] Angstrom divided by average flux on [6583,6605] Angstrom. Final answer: 0.7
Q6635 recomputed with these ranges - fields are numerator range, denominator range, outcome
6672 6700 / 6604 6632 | 0.81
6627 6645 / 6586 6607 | 0.79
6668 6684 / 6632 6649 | 0.90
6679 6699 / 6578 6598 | 0.60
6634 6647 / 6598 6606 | 0.87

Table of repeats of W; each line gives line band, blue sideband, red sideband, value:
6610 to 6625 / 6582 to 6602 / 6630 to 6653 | 1.2 Angstrom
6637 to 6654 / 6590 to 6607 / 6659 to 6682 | 0.0 Angstrom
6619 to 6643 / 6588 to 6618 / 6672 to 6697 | 1.0 Angstrom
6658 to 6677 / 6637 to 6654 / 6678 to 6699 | 0.4 Angstrom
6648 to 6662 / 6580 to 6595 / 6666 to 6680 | 0.8 Angstrom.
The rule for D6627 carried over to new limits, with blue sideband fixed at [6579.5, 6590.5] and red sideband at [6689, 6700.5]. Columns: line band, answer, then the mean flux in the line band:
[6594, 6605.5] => 0.32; 28.1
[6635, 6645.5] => 0.25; 24.2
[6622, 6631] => 0.27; 25.8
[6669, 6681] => 0.12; 22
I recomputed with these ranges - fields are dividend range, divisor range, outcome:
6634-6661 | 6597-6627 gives 0.88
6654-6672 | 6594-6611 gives 0.81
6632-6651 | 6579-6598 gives 0.68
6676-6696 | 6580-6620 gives 0.69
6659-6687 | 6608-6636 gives 0.84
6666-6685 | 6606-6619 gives 0.81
